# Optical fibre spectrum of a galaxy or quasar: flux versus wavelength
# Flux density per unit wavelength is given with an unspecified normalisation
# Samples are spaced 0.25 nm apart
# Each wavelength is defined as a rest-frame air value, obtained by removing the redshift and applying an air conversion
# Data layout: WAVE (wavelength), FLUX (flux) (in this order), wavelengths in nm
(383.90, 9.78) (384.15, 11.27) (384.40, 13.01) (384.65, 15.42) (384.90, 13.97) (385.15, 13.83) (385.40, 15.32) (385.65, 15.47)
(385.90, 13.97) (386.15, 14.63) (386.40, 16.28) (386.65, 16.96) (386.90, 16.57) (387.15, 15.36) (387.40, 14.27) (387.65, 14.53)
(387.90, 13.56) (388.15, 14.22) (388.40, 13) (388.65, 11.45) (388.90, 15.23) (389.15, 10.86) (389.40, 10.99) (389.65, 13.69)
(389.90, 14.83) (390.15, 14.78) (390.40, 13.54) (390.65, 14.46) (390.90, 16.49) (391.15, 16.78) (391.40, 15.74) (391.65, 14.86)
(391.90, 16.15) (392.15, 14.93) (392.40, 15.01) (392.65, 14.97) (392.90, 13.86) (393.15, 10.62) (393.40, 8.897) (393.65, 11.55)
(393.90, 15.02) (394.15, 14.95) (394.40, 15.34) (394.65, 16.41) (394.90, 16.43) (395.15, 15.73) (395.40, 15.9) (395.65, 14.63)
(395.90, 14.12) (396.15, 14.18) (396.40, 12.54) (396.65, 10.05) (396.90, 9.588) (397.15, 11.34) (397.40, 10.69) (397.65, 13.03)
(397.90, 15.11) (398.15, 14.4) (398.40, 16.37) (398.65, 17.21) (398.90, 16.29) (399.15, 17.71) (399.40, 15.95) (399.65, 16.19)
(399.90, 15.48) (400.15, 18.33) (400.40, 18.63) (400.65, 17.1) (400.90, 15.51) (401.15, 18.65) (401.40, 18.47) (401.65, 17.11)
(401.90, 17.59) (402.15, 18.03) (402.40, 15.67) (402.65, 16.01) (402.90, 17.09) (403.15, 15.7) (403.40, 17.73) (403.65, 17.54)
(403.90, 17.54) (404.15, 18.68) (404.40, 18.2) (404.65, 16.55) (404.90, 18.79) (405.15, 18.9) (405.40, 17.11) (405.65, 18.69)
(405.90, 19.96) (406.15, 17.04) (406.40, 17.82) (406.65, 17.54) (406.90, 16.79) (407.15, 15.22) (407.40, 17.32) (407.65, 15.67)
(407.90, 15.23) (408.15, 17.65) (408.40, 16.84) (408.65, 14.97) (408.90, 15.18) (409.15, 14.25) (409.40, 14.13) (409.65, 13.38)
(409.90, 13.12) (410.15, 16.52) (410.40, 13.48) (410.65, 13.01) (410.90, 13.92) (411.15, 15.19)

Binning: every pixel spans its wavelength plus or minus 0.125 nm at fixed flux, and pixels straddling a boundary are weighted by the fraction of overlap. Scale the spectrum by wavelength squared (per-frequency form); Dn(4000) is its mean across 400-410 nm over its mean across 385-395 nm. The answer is 1.27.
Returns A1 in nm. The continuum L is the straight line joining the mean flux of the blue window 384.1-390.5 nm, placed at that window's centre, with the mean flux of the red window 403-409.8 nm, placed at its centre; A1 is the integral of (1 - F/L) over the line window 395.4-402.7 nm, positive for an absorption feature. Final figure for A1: 0.20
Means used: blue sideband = 14.2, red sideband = 16.8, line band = 15.4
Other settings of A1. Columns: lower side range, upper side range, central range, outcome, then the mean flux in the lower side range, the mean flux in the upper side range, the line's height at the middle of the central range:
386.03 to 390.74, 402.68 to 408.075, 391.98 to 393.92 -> 0.251 nm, 14.2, 17.4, 15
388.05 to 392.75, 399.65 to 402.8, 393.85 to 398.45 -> 0.543 nm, 14.3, 17.2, 15.8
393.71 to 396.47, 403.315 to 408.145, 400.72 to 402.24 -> -0.096 nm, 15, 17.5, 16.5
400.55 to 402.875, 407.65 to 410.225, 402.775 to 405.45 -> -0.192 nm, 17.1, 15.1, 16.5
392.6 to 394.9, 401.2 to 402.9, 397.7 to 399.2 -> -0.027 nm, 13.6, 17.2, 15.7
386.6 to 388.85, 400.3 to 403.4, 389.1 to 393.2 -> 0.178 nm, 14.4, 17.1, 15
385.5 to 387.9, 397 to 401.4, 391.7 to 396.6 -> 0.428 nm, 15.2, 15.8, 15.6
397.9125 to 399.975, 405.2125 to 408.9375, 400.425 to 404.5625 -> -0.204 nm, 16.2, 16.9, 16.5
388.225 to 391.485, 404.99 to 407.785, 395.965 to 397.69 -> 0.423 nm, 14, 17.5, 15.4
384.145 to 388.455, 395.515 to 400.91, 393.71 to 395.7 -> -0.101 nm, 14.7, 14.7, 14.7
